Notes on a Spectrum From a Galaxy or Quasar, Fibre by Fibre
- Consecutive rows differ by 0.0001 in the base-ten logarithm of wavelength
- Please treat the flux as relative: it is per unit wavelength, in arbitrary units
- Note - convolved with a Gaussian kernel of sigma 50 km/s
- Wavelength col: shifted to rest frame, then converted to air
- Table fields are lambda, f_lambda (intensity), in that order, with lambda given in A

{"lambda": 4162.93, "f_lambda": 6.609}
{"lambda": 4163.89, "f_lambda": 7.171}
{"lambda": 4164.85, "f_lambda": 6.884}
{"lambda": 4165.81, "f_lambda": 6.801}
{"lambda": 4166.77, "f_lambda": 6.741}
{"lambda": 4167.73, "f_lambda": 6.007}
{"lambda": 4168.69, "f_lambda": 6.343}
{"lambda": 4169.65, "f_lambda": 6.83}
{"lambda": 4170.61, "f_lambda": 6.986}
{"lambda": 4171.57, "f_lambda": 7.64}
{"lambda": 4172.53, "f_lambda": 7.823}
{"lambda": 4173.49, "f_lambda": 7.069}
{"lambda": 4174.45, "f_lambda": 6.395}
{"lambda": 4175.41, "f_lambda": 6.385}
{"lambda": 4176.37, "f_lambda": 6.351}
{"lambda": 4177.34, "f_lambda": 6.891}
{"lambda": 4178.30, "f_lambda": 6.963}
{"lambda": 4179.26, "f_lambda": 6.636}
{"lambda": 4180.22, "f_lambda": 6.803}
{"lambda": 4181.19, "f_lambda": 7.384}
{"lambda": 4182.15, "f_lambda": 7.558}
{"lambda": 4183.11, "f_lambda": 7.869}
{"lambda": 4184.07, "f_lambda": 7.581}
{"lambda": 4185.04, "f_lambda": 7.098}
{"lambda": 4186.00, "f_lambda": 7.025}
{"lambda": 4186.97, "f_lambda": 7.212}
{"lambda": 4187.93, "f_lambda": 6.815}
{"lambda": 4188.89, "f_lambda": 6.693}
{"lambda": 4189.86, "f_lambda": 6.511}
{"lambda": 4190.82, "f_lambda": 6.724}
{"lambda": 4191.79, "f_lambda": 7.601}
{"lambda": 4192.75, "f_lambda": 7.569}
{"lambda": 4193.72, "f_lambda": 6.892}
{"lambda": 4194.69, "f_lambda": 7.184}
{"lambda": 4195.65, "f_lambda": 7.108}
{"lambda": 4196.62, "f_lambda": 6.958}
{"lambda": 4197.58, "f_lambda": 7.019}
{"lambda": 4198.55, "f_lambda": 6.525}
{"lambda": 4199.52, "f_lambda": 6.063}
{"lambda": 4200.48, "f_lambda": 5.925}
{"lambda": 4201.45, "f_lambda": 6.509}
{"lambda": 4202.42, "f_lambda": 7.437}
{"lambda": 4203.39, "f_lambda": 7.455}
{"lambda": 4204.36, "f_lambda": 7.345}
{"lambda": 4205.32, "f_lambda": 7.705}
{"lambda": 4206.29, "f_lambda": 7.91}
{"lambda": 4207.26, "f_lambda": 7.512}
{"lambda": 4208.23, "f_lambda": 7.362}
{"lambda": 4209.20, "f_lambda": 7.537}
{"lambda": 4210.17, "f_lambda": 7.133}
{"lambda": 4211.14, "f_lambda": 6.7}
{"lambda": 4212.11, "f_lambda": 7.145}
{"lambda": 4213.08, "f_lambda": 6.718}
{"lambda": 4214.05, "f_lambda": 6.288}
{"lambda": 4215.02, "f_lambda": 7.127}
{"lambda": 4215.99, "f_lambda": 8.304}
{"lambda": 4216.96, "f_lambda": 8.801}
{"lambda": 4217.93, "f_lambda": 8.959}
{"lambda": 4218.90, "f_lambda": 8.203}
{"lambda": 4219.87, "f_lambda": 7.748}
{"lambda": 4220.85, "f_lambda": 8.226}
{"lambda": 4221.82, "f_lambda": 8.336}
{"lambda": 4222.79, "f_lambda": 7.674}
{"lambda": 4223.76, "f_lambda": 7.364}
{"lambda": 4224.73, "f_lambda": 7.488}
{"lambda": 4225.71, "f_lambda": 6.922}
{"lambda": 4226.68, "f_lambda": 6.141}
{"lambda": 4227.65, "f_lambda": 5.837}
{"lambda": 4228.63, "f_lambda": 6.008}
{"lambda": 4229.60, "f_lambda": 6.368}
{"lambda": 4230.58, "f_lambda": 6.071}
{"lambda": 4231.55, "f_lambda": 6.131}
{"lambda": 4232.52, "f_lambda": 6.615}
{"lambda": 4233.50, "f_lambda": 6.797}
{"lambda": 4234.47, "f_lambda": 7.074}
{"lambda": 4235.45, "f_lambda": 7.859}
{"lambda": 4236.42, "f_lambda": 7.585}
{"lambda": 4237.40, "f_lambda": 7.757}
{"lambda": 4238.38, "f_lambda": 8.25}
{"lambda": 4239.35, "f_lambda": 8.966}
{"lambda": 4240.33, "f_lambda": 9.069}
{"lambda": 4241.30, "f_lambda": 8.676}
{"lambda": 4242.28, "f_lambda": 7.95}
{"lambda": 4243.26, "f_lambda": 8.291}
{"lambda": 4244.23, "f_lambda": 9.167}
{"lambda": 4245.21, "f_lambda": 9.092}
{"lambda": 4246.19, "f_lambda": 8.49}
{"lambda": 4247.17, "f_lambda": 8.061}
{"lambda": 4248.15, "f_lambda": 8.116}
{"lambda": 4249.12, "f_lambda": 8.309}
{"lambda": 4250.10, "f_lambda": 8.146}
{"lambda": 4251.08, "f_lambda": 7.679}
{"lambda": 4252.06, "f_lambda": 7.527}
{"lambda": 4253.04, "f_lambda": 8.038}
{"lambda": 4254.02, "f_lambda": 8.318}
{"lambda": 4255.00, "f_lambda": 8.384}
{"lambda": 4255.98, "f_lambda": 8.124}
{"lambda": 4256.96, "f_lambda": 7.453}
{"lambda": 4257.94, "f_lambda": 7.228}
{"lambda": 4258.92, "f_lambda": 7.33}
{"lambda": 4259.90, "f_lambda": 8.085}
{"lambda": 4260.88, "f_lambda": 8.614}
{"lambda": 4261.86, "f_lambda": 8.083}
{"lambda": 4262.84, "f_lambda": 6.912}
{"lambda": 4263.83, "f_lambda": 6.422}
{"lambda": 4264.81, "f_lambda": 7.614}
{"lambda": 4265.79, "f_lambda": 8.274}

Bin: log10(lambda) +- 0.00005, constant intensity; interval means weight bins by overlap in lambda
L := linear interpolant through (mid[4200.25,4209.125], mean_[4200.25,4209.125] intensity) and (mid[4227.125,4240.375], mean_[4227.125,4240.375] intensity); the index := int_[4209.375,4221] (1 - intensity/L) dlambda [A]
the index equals -0.6 A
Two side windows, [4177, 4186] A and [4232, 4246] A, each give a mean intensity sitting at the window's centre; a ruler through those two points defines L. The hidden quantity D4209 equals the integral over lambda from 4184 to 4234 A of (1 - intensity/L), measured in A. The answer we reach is 3.3 A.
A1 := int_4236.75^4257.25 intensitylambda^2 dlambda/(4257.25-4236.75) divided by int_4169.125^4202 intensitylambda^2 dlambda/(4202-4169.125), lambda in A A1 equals 1.2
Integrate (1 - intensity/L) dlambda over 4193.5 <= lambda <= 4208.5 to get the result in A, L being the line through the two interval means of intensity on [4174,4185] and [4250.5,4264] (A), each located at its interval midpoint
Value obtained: 0.30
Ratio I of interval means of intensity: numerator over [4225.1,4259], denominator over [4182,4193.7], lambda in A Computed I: 1.07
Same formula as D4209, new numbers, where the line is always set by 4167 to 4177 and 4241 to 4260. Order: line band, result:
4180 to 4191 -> -0.2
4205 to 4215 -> 0.3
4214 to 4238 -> 1.3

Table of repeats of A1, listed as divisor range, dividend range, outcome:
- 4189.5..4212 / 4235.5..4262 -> 1.18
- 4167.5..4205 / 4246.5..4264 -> 1.17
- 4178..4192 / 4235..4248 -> 1.22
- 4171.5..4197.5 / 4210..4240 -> 1.06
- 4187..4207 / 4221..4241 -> 1.05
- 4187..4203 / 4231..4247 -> 1.19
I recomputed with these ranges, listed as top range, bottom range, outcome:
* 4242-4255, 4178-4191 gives 1.17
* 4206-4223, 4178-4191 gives 1.08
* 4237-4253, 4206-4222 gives 1.09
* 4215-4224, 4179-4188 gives 1.13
